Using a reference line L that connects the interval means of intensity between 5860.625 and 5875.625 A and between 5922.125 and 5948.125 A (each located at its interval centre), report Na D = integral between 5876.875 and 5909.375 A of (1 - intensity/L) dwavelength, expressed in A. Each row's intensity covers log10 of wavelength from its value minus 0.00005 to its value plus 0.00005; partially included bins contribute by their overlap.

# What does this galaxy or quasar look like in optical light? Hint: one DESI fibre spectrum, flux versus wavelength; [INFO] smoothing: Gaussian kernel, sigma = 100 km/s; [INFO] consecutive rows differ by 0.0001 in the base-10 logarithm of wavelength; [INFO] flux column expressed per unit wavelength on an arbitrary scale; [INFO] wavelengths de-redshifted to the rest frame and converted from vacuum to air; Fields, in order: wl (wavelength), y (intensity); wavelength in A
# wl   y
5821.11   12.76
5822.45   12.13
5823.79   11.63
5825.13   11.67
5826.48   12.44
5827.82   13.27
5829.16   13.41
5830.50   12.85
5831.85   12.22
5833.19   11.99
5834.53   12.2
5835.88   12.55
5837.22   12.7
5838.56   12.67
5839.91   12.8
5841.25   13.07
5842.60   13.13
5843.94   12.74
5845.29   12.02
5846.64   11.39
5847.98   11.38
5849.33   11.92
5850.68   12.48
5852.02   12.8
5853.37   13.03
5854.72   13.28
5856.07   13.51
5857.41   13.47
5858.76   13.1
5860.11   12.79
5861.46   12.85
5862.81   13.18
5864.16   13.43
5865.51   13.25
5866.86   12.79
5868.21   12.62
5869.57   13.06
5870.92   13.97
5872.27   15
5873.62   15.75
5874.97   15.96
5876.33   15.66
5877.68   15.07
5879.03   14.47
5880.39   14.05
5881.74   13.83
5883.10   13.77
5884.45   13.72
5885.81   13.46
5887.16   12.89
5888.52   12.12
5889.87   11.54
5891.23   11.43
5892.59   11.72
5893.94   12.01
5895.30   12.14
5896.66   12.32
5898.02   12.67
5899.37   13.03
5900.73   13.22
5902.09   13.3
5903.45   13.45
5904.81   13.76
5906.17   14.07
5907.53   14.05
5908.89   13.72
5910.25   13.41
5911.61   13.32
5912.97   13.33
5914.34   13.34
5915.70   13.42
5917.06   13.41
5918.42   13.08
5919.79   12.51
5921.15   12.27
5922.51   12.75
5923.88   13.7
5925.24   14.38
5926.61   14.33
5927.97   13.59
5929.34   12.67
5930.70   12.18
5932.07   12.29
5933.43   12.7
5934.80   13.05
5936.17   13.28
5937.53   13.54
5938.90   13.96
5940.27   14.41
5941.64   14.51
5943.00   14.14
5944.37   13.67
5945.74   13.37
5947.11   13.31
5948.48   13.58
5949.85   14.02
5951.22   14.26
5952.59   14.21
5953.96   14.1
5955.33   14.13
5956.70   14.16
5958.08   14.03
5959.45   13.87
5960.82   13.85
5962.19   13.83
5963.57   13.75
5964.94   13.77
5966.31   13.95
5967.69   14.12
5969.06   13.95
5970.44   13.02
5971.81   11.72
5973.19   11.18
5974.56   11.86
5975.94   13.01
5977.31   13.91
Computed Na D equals 1.2 A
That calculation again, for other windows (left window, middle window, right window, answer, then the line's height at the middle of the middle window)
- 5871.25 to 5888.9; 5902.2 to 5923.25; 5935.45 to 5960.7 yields 1.19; 14.1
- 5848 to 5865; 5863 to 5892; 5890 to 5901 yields -2.60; 12.6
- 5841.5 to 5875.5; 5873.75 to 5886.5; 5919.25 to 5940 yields -1.30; 13.2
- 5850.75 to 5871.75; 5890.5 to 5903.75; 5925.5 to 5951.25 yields 0.81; 13.3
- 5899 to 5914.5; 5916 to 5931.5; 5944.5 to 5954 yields 0.52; 13.6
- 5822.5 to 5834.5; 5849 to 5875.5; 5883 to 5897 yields -2.15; 12.4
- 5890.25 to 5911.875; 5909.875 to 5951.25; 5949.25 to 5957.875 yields 0.65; 13.6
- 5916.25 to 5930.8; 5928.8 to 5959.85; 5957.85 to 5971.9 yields -0.40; 13.5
